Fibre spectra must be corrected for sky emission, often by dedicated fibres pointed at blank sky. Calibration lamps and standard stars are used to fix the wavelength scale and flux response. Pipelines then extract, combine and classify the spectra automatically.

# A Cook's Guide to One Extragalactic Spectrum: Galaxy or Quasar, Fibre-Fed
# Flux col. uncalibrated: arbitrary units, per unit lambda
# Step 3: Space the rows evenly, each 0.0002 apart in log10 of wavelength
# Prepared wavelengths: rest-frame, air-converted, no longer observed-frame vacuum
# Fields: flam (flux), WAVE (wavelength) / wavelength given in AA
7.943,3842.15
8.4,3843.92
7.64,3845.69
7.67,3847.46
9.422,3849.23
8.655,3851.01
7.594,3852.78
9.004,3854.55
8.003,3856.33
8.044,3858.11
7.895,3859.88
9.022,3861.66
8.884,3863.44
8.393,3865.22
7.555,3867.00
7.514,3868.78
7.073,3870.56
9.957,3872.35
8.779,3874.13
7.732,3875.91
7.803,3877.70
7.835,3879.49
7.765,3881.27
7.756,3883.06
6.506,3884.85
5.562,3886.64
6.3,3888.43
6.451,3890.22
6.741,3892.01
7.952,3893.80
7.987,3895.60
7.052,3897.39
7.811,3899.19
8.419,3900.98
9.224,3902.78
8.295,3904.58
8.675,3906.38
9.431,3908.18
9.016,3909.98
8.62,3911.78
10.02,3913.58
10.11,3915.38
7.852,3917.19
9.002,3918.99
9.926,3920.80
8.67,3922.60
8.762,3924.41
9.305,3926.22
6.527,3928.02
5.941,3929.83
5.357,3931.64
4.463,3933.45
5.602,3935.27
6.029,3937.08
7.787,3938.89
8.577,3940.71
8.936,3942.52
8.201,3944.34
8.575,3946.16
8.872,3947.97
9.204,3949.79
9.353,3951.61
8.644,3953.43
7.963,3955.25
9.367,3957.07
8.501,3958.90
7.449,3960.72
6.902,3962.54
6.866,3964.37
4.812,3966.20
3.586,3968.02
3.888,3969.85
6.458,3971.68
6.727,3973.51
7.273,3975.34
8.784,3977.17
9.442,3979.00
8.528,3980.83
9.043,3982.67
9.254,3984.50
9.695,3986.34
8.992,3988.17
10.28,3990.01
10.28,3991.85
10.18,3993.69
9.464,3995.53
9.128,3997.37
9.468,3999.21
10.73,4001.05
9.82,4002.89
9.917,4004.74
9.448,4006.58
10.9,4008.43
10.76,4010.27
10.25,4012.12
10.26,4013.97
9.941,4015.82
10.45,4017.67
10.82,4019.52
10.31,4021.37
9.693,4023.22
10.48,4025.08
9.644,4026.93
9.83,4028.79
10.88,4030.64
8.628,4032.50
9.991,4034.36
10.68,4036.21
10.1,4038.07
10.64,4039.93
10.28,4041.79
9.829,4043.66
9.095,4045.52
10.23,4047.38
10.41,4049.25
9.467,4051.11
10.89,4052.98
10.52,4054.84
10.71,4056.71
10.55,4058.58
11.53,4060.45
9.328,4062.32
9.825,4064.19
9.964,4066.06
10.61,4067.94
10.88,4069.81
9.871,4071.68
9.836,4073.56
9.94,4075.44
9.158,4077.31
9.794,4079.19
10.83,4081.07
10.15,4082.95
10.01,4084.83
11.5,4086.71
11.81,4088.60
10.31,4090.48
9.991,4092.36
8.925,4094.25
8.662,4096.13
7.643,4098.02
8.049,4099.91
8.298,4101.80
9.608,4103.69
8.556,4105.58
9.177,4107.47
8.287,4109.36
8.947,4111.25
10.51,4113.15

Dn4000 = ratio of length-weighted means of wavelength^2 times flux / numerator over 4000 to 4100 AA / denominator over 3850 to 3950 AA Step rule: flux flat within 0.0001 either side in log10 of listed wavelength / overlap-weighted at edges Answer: 1.37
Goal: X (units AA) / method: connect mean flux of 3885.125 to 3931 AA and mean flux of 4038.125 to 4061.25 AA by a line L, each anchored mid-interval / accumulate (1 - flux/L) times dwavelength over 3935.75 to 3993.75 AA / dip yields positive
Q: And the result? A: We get 6.3 AA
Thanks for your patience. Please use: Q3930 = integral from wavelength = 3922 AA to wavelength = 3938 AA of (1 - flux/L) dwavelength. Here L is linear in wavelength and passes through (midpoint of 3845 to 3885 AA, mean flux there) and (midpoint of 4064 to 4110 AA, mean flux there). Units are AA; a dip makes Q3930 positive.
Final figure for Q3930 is 3.5 AA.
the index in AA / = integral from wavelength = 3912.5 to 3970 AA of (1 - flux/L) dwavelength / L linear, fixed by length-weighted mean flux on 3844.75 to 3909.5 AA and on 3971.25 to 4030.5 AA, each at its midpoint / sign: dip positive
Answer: 7.1 AA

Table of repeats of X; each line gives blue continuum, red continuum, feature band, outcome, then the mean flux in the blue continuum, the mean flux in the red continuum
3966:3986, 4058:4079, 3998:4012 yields -3.4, 7.23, 10.1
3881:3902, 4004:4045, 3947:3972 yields 4.0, 7.19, 10.2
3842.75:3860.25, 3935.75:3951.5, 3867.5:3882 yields 0.3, 8.24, 8.26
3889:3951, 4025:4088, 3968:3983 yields 2.9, 8.04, 10.2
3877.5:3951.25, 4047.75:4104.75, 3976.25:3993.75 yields -1.2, 7.89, 9.97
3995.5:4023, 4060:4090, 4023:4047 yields 0.5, 10.1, 10.3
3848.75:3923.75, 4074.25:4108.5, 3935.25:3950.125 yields 0.9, 8.19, 9.58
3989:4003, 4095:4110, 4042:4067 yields -2.8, 9.92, 8.55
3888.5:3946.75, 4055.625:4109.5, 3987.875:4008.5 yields -2.4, 7.95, 9.81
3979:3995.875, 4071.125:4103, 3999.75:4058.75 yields -3.7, 9.52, 9.69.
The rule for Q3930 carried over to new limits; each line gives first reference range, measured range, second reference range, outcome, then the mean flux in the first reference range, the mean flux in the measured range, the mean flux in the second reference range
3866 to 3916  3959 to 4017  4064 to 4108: 1.3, 7.99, 8.67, 9.73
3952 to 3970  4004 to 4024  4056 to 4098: -4.4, 6.99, 10.3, 10.1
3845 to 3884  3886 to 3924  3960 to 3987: -2.2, 8.18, 8.27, 7.22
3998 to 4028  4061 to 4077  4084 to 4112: -0.7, 10.2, 10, 9.32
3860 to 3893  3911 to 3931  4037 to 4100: -0.9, 7.65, 8.57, 10.1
